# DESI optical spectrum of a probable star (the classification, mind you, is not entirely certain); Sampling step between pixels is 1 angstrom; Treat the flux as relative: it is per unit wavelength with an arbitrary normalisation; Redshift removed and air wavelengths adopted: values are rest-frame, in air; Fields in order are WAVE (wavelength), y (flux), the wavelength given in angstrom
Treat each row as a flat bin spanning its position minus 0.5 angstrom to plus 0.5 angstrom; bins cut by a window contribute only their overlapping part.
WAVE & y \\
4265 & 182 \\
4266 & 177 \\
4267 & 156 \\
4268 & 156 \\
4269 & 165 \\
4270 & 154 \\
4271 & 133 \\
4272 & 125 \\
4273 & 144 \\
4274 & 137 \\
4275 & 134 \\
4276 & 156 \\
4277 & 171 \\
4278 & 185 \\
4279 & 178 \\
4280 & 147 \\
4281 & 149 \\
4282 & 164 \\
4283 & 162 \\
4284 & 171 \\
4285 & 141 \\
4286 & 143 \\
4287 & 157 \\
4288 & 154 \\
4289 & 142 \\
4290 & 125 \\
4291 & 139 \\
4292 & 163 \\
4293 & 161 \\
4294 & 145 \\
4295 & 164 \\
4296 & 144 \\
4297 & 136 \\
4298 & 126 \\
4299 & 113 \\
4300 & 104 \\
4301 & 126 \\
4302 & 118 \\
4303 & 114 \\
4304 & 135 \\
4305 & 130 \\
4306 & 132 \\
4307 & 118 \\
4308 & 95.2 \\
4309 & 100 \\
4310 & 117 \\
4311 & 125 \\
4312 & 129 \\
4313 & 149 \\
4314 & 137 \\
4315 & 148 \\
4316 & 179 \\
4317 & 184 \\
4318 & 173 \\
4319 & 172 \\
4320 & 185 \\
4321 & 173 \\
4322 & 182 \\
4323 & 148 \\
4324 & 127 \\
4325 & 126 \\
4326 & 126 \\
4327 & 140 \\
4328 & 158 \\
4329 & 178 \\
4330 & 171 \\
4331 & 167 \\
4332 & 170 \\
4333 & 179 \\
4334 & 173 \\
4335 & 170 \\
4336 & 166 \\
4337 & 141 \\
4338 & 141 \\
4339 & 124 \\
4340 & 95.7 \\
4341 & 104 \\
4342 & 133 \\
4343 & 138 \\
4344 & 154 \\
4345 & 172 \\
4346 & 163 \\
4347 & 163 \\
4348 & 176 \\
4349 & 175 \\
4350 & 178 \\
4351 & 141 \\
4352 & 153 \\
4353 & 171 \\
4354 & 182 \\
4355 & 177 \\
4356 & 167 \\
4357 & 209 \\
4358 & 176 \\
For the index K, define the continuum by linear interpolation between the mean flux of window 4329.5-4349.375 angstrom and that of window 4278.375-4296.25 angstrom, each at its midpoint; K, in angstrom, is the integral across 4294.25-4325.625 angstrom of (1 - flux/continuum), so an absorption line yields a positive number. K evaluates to 2.9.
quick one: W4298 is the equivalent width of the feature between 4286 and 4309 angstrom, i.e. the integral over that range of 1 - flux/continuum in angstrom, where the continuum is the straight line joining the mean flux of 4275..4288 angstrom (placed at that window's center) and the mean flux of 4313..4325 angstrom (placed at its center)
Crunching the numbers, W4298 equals 3.9 angstrom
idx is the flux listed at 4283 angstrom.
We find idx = 162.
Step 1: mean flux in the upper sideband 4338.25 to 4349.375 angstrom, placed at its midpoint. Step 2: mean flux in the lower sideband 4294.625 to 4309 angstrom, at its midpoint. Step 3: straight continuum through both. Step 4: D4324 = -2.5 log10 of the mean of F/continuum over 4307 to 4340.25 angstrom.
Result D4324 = -0.11 mag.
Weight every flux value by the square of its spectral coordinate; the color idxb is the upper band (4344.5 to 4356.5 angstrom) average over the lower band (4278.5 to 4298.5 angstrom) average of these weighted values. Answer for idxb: 1.1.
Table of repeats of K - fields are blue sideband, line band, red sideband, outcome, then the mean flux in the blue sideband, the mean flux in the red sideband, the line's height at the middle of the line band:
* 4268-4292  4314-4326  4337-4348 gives -1.3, 151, 141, 144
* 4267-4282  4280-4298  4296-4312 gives -1.7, 153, 120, 137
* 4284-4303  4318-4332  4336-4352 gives -1.4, 139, 147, 144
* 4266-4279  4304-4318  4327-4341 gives 1.7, 153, 154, 154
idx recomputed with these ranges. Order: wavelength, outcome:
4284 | 171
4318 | 173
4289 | 142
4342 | 133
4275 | 134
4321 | 173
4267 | 156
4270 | 154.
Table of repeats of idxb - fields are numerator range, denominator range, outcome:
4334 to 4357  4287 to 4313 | 1.21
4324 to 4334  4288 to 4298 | 1.09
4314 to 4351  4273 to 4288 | 1.03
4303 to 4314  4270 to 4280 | 0.83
